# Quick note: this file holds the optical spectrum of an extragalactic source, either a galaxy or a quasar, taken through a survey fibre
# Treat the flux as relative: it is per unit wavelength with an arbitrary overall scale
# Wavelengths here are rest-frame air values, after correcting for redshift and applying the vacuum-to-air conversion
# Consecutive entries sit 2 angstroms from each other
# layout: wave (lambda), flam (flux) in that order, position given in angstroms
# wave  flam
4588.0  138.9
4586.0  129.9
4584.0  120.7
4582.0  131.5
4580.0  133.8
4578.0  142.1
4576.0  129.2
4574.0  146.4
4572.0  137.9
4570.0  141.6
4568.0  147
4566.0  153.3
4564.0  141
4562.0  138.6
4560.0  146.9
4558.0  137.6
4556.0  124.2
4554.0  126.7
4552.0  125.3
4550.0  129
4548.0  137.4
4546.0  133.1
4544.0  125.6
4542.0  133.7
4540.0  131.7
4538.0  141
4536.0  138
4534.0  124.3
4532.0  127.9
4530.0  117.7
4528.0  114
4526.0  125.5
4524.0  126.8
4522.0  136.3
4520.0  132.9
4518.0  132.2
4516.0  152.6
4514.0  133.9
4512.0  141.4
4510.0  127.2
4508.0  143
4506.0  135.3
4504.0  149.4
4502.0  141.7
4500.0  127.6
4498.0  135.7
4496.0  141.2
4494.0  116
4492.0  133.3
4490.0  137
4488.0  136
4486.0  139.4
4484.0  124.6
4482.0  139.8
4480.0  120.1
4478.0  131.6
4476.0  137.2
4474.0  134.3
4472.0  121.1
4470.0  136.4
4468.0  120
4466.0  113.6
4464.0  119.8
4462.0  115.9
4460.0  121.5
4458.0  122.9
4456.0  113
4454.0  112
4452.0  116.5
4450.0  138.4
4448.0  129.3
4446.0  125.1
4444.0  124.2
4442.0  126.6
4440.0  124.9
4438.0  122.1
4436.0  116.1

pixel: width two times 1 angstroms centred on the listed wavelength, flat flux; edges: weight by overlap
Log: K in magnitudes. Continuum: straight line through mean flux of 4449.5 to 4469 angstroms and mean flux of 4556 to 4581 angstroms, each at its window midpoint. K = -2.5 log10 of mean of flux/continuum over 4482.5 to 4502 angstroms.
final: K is -0.06 mag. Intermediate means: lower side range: 119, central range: 133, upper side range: 141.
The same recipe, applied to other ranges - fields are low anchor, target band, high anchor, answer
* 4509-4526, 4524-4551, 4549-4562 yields 0.04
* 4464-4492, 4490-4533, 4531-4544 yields -0.02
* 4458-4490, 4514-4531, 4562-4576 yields 0.04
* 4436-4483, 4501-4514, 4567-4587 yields -0.08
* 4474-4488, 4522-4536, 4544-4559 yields 0.05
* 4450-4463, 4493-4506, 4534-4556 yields -0.09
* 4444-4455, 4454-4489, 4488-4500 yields 0.02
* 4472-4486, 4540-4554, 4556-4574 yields 0.08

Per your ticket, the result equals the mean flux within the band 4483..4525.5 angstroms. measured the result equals 135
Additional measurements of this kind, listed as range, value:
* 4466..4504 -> 132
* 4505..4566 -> 133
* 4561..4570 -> 145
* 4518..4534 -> 126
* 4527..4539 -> 127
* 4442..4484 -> 125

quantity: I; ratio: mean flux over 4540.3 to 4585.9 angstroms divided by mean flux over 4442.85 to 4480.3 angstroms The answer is 1.1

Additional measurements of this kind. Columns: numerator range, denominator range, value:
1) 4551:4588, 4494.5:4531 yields 1.02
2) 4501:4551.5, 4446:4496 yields 1.05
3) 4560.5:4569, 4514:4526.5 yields 1.08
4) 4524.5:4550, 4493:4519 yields 0.94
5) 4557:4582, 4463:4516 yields 1.06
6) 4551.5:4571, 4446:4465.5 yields 1.14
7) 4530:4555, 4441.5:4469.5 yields 1.07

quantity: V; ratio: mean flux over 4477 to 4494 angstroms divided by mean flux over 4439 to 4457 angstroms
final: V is 1.1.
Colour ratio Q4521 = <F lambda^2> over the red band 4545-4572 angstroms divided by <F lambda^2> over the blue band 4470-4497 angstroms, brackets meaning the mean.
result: 1.08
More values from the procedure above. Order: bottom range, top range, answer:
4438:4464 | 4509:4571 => 1.14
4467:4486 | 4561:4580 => 1.13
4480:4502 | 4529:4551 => 1.01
